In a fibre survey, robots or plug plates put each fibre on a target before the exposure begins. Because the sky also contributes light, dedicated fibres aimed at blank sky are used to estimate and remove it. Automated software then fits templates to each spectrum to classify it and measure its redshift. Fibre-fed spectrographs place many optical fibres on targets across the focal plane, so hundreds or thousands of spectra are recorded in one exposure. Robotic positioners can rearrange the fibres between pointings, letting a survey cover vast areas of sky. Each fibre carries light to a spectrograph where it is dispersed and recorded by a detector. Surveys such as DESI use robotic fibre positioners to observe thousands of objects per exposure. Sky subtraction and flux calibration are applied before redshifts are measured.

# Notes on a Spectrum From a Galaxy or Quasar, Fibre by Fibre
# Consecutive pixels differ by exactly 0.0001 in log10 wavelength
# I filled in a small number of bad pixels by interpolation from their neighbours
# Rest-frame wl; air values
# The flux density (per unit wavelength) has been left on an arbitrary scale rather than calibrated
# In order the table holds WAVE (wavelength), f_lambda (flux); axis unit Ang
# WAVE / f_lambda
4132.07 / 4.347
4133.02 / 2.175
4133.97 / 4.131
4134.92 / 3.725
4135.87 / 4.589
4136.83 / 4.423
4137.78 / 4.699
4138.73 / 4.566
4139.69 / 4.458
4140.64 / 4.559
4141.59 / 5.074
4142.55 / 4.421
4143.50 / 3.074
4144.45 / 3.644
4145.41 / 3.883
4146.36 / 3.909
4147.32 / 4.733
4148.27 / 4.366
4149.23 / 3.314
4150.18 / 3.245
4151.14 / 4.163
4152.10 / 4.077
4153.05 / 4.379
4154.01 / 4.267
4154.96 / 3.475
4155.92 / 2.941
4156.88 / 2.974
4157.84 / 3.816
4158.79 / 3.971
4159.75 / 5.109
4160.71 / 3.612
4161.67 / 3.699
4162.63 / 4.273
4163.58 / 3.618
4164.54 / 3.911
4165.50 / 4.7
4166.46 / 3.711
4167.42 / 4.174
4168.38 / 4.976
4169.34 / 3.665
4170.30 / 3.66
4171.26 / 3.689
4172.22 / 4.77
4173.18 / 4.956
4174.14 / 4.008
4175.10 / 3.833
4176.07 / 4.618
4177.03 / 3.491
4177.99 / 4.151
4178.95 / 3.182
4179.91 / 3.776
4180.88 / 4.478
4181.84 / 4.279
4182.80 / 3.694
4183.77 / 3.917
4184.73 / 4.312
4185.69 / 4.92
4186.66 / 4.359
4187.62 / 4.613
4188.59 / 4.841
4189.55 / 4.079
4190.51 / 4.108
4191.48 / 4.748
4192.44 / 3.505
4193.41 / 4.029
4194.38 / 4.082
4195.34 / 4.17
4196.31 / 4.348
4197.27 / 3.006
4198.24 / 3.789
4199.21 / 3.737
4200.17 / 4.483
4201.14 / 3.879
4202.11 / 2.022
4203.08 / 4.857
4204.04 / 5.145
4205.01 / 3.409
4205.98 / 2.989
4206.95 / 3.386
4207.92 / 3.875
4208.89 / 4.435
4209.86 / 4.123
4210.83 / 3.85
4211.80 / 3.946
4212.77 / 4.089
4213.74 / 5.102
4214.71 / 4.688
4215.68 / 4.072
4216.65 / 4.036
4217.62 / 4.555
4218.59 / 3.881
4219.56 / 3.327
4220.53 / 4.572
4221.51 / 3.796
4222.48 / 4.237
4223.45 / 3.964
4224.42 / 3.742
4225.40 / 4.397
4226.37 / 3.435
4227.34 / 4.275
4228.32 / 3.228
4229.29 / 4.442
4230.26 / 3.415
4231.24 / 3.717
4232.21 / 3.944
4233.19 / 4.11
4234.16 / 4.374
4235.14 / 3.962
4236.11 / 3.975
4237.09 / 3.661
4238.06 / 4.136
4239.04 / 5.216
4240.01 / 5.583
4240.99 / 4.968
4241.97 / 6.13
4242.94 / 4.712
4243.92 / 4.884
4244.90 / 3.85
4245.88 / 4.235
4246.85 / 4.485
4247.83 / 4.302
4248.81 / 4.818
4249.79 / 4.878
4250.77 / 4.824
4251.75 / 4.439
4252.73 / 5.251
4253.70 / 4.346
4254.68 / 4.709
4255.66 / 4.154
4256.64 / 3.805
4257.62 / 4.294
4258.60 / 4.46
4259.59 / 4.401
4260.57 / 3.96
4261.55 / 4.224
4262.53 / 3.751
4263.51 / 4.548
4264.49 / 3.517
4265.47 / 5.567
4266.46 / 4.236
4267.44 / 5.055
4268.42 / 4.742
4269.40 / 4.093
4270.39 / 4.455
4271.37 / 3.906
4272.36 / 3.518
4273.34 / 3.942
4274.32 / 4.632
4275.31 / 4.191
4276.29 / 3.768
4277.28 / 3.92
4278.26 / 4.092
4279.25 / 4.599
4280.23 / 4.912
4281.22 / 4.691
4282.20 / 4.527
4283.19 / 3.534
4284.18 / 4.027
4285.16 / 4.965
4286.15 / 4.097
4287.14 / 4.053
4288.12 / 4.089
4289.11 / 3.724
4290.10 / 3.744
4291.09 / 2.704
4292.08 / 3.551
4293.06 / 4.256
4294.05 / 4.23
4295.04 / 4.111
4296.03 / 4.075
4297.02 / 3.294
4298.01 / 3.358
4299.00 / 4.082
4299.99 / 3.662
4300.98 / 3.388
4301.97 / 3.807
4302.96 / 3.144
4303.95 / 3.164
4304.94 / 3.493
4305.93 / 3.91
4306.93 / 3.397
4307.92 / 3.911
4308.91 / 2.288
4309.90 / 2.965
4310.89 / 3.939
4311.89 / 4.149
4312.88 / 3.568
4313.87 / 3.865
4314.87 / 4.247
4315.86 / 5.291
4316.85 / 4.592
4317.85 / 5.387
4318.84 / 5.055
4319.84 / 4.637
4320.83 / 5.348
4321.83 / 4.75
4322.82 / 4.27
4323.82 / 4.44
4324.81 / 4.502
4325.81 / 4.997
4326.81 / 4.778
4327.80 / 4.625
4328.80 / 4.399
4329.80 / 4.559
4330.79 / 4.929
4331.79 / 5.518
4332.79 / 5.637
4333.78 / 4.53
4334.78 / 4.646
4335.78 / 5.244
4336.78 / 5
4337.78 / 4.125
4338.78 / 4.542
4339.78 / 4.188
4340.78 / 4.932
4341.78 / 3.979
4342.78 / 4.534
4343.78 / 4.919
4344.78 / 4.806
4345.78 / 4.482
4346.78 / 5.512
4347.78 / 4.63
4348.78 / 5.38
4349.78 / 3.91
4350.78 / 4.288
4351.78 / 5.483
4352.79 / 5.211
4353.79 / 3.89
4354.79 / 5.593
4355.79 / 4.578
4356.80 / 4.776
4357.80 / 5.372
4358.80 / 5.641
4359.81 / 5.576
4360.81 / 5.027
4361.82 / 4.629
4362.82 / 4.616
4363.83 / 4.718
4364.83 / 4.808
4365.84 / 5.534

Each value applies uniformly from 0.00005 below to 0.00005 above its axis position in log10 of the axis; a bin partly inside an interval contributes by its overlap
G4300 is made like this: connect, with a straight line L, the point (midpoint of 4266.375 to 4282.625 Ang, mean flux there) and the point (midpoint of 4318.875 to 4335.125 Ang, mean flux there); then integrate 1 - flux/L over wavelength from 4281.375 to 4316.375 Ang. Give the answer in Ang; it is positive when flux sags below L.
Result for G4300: 5.7 Ang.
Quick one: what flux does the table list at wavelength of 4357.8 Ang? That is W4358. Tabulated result 5.372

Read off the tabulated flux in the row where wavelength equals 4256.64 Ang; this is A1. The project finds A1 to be 3.805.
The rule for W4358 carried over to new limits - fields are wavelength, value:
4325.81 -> 4.997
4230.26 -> 3.415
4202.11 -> 2.022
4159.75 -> 5.109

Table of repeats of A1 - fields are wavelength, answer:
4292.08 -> 3.551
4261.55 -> 4.224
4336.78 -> 5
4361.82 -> 4.629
